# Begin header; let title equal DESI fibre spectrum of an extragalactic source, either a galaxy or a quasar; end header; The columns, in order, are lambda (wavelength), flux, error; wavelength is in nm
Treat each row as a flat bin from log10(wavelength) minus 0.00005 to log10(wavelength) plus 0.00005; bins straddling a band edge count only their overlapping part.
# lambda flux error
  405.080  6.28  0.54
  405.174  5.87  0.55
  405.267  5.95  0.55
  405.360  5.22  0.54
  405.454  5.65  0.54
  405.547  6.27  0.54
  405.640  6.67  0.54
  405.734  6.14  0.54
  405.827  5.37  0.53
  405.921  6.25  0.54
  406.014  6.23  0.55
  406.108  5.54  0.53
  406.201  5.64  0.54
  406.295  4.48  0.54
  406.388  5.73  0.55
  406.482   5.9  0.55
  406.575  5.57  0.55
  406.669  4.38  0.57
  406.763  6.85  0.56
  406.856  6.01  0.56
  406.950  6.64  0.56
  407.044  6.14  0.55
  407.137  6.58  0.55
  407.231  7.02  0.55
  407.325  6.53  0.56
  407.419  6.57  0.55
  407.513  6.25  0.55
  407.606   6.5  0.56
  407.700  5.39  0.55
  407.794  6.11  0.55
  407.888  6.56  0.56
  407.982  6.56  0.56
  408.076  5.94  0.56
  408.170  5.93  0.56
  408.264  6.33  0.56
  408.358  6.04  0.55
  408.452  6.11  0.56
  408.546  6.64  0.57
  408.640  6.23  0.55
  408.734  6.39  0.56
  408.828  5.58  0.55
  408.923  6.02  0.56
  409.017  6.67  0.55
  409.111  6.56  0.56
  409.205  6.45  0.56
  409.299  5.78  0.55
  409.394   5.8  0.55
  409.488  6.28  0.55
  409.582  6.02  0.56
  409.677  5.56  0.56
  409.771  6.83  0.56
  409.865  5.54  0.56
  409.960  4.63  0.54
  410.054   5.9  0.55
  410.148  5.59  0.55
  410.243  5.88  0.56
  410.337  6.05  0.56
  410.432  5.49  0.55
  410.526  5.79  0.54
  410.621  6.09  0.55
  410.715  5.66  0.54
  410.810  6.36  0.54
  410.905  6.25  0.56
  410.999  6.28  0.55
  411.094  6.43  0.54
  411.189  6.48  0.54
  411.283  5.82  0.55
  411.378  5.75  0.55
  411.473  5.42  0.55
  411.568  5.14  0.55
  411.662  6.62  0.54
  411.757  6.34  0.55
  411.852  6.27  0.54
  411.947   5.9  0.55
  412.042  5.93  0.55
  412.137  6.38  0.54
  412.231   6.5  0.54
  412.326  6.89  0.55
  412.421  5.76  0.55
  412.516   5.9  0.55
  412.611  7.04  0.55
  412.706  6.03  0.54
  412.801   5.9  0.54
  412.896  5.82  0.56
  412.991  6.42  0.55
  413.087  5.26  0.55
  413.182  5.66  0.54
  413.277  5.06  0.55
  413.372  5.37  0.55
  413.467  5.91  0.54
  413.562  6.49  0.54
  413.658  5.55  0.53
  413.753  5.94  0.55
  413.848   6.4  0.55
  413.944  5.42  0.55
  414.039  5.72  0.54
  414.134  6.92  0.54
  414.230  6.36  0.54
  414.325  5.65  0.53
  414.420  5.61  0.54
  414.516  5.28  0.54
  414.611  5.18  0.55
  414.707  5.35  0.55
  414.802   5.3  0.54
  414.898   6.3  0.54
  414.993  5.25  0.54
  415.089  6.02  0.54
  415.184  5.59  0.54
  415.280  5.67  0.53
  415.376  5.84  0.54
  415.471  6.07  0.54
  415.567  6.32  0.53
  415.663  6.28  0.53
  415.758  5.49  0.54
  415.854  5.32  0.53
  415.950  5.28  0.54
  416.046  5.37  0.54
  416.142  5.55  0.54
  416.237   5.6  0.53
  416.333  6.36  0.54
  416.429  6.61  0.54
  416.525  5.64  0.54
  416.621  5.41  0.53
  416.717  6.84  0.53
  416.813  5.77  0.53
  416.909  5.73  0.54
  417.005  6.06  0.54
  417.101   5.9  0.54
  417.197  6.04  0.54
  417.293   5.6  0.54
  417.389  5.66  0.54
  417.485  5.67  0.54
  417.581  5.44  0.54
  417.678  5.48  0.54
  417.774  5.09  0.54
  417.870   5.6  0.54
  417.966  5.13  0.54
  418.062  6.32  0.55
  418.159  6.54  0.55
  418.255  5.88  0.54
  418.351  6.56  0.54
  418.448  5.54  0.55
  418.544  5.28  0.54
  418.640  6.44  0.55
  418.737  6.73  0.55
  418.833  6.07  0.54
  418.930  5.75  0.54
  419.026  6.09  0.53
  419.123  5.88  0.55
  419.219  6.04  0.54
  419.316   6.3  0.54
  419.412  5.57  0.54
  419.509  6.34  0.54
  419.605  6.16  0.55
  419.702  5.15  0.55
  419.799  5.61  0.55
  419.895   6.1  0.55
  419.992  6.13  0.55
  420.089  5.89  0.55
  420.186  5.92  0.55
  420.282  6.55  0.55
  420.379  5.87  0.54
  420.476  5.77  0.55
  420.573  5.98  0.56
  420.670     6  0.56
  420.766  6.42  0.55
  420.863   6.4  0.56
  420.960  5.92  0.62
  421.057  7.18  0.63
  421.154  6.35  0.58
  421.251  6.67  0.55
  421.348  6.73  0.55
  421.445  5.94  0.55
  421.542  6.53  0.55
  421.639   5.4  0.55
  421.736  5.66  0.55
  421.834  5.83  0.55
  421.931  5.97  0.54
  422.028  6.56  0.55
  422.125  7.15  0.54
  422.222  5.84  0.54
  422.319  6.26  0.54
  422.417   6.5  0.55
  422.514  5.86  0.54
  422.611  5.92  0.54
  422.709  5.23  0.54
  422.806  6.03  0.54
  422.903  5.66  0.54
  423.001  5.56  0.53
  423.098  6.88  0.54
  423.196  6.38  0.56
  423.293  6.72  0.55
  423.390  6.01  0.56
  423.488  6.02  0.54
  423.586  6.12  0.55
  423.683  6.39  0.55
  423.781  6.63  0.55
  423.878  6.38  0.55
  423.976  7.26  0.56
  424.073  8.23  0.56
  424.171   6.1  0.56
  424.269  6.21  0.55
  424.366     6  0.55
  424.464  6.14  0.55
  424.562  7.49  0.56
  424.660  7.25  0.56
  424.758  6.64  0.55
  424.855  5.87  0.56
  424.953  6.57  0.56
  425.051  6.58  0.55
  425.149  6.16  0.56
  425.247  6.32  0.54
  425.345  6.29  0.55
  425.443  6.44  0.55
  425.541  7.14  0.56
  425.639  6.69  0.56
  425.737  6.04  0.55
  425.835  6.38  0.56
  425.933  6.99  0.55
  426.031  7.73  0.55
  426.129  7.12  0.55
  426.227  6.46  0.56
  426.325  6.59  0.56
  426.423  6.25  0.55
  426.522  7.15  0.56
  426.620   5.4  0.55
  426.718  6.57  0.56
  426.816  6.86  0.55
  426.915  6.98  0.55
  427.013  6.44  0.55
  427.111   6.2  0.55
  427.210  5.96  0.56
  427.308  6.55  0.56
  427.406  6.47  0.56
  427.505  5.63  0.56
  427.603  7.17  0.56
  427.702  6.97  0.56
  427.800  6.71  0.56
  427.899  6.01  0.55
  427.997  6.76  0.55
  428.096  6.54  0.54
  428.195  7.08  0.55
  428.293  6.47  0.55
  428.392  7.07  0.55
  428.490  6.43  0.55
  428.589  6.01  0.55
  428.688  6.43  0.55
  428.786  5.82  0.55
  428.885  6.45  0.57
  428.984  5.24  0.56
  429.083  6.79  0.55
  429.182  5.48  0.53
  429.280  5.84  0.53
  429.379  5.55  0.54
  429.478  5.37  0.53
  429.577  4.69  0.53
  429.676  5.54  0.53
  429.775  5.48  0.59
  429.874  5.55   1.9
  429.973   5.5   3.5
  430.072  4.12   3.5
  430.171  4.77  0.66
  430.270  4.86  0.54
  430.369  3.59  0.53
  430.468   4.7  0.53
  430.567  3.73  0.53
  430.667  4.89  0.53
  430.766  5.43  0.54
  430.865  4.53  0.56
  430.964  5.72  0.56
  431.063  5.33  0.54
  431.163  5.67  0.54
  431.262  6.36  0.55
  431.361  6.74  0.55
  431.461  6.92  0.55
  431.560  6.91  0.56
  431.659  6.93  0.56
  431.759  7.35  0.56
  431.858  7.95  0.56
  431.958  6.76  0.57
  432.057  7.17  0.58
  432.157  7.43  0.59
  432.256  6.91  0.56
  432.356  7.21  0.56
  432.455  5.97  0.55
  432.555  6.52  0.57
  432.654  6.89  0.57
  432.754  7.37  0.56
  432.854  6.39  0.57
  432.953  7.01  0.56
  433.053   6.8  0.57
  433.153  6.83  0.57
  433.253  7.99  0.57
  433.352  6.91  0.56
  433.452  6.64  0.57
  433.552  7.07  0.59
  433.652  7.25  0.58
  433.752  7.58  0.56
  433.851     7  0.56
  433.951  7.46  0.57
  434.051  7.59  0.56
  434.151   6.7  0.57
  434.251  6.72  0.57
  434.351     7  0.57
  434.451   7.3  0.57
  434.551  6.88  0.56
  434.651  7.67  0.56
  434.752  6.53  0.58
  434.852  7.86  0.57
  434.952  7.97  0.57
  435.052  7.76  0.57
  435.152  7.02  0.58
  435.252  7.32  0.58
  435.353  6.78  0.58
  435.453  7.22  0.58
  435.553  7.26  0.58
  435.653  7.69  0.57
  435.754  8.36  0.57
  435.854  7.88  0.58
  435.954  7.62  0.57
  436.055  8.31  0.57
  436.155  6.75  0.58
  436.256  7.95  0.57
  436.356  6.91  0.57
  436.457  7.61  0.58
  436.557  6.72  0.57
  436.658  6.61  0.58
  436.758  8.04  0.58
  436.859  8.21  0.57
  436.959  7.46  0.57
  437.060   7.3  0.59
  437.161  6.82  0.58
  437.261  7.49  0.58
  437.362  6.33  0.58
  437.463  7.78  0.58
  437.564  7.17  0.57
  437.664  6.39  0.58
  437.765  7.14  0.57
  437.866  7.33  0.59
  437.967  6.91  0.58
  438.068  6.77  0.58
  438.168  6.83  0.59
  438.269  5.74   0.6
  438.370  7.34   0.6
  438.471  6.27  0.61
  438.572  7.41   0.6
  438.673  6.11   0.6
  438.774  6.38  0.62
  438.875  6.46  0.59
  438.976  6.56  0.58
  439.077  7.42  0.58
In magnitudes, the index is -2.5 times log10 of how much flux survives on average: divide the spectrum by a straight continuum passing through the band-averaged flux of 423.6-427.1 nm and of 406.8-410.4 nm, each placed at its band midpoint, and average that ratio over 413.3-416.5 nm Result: 0.095 mag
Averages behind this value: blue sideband 6.15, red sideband 6.61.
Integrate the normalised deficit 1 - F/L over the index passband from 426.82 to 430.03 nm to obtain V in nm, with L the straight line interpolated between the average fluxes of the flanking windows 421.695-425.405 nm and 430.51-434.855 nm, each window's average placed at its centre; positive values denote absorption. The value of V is 0.18 nm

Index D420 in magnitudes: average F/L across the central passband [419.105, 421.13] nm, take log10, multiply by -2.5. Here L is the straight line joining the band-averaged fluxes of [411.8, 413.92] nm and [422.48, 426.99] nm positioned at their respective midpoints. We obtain 0.04 mag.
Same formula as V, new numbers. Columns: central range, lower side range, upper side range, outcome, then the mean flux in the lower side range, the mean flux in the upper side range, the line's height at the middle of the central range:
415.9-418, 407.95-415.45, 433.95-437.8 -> 0.18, 5.96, 7.32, 6.26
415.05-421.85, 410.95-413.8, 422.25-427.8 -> 0.31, 6.01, 6.46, 6.23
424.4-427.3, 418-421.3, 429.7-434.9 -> -0.15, 6.1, 6.43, 6.26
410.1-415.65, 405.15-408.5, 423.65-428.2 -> 0.25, 6.03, 6.59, 6.21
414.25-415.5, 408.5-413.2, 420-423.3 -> 0.09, 6.04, 6.16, 6.08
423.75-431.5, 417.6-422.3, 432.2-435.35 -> 0.54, 6.05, 7.1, 6.63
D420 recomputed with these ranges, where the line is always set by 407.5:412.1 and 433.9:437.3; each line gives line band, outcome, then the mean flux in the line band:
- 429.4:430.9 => 0.41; 4.86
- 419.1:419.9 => 0.11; 5.9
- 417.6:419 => 0.11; 5.88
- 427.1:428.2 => 0.08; 6.49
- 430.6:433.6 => 0.09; 6.6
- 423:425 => 0.04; 6.54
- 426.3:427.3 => 0.08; 6.44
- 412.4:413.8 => 0.06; 5.87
